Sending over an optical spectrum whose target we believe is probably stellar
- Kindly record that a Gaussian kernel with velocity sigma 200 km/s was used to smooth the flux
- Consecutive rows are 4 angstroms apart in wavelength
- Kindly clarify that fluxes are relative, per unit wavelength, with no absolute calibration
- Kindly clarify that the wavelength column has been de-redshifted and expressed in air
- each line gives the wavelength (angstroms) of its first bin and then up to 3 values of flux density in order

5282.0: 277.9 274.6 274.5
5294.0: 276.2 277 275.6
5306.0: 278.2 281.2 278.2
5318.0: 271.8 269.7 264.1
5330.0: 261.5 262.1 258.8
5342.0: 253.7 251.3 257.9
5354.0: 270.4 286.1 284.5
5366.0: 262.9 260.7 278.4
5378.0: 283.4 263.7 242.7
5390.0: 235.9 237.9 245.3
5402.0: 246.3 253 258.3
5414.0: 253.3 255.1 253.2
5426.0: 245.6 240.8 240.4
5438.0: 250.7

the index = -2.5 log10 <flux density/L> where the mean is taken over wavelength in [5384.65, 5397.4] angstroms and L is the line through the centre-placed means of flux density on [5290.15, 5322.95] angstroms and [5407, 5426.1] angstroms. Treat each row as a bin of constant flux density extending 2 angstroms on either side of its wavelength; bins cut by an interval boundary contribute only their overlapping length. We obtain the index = 0.09 mag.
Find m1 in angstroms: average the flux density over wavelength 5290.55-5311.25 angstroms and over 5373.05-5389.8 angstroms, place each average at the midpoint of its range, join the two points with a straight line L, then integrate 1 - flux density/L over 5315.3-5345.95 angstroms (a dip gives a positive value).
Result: 1.1 angstroms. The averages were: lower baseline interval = 277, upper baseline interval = 263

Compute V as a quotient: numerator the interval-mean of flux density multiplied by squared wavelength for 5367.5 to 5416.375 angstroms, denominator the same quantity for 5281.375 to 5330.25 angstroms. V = 1.0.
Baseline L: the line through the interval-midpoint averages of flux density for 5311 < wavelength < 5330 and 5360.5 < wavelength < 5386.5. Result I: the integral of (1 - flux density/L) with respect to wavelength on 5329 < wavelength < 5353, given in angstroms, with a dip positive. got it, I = 1.1 angstroms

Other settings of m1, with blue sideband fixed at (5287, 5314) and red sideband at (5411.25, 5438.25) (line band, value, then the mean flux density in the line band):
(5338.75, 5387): -0.7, 267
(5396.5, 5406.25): 0.2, 247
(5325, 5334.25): 0.3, 262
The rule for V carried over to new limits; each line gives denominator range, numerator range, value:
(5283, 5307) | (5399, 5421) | 0.96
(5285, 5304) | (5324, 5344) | 0.96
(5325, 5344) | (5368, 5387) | 1.04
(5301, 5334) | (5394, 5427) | 0.95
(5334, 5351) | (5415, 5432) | 1.00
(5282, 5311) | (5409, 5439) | 0.95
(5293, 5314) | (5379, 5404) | 0.92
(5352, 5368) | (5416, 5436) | 0.92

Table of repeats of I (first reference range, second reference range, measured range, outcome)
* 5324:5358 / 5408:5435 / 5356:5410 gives -0.9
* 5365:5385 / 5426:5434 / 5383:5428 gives 1.0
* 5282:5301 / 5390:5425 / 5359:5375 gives -0.8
